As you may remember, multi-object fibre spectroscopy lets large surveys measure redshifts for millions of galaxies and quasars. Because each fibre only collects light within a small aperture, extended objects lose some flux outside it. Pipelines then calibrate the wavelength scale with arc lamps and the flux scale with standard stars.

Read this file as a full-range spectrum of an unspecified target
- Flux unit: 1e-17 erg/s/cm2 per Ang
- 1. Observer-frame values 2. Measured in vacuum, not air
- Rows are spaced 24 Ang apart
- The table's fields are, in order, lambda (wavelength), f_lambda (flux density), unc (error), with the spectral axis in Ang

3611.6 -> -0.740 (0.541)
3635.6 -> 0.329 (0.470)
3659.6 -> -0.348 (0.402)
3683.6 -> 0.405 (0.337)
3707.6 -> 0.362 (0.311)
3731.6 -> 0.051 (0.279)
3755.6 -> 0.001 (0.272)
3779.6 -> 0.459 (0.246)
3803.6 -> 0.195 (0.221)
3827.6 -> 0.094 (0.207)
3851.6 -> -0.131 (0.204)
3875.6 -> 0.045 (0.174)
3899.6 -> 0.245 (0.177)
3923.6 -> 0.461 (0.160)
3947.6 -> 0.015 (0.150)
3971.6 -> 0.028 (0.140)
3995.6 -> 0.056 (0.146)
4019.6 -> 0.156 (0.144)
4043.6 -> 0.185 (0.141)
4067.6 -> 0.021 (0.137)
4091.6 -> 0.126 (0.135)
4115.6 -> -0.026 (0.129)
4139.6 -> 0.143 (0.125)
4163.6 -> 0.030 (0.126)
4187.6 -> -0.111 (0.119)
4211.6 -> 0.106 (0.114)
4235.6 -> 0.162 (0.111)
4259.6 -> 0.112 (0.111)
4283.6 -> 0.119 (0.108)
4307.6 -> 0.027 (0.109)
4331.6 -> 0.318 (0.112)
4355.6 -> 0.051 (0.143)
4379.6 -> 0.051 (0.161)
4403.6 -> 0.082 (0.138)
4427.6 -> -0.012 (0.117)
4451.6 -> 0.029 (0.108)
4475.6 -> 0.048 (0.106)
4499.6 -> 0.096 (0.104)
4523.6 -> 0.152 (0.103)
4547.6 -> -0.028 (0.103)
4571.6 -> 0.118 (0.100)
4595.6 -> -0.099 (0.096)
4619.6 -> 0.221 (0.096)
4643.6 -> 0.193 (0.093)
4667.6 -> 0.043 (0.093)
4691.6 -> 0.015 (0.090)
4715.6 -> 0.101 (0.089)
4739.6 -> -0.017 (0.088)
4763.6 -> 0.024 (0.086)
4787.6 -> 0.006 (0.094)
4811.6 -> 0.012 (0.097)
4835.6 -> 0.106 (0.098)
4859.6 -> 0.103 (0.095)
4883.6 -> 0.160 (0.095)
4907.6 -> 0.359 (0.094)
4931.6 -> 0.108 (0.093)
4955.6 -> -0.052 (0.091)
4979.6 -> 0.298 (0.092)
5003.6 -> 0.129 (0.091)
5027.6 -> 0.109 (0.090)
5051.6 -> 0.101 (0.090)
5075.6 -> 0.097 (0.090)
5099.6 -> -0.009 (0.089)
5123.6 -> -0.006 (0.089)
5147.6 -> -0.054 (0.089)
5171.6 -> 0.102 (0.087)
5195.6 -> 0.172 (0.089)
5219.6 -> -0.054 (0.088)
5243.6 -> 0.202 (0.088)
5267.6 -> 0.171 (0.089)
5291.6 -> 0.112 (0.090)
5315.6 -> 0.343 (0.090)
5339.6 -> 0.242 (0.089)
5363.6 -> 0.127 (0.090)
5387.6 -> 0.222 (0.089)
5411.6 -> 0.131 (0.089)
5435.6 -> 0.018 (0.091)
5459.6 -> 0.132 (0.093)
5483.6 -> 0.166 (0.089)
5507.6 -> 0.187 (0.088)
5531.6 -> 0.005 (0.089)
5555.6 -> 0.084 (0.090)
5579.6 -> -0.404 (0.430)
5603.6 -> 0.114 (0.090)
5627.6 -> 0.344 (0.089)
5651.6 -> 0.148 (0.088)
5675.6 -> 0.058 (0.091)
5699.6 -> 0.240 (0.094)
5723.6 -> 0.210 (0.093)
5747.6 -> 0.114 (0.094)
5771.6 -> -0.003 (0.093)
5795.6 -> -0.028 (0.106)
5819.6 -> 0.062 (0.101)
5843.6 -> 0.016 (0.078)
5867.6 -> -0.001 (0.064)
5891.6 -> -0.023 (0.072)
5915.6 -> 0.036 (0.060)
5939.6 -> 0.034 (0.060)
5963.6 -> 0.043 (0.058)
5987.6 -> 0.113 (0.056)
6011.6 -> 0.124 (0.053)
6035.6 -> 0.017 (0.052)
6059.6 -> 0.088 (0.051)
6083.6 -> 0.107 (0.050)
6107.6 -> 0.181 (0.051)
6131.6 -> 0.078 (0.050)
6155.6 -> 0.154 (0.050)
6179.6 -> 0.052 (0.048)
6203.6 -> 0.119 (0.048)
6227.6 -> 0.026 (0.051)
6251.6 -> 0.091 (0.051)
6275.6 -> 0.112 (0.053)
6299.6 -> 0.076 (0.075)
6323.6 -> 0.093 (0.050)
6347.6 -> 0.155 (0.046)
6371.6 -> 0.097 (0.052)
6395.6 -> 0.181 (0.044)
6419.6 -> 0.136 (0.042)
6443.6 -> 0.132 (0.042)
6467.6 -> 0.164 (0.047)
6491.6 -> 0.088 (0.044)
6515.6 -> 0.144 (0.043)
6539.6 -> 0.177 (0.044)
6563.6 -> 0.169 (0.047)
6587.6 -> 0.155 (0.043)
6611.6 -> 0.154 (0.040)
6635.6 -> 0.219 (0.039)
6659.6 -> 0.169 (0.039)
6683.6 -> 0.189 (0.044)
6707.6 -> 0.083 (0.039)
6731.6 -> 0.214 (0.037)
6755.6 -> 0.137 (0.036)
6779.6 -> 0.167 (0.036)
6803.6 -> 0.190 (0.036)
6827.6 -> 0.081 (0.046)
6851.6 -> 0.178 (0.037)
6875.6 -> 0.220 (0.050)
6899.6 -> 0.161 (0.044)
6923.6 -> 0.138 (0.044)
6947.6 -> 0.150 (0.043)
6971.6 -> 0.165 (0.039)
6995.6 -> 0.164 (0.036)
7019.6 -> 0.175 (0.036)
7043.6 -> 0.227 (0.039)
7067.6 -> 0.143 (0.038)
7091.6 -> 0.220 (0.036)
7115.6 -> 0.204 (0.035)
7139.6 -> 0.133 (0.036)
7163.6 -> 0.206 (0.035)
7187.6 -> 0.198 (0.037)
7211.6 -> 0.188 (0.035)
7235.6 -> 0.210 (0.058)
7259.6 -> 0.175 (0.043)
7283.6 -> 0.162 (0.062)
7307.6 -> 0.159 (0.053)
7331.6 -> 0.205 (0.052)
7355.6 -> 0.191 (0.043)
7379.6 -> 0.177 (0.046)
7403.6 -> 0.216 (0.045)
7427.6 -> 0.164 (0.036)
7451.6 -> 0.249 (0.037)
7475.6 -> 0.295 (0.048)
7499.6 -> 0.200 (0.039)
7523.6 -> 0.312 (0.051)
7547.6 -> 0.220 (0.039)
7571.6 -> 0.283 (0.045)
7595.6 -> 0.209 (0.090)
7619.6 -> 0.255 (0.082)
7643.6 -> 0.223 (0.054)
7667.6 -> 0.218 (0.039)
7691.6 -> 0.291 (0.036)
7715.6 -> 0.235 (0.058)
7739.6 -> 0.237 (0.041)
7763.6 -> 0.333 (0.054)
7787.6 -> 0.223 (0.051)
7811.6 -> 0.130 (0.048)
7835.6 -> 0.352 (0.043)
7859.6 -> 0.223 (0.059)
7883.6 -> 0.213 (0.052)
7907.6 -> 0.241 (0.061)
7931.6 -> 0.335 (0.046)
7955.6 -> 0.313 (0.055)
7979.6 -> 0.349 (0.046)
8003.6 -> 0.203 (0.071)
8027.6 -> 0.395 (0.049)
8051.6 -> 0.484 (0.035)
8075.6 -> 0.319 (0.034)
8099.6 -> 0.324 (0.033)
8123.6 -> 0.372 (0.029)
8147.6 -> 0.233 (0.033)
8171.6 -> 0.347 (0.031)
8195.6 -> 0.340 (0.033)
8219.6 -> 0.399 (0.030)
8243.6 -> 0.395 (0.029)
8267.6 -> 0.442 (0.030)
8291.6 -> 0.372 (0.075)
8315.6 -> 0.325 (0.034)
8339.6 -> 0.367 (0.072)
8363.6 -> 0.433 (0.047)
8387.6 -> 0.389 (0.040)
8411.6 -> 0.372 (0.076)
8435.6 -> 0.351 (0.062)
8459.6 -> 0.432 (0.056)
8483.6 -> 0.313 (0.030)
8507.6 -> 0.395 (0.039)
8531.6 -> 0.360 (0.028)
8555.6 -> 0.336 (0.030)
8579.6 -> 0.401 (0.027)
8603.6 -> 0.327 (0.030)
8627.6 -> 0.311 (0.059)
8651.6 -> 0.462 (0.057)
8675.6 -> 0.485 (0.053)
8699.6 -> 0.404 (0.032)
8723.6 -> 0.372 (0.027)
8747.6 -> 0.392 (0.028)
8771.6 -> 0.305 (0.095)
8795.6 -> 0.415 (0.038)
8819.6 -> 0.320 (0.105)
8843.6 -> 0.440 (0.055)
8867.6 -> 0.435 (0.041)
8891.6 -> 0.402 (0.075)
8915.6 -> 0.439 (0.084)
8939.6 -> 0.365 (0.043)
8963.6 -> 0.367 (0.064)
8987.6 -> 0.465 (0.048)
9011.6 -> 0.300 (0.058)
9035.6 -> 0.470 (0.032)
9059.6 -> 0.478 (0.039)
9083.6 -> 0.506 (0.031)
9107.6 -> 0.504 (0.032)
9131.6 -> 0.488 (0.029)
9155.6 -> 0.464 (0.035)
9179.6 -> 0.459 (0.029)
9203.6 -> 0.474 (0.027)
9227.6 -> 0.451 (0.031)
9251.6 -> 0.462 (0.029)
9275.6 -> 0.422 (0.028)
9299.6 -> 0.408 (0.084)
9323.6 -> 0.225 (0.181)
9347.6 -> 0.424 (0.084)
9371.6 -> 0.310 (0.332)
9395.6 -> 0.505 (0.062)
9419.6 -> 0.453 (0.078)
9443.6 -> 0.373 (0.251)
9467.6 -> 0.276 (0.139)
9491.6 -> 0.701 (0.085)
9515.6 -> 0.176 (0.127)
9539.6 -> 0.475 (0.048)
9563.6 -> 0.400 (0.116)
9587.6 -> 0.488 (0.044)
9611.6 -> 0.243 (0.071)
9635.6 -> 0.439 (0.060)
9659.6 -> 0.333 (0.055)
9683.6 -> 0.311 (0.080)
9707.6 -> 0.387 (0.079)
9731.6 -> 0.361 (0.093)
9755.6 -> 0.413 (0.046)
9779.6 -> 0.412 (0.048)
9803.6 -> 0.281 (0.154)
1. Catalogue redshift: 0.99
